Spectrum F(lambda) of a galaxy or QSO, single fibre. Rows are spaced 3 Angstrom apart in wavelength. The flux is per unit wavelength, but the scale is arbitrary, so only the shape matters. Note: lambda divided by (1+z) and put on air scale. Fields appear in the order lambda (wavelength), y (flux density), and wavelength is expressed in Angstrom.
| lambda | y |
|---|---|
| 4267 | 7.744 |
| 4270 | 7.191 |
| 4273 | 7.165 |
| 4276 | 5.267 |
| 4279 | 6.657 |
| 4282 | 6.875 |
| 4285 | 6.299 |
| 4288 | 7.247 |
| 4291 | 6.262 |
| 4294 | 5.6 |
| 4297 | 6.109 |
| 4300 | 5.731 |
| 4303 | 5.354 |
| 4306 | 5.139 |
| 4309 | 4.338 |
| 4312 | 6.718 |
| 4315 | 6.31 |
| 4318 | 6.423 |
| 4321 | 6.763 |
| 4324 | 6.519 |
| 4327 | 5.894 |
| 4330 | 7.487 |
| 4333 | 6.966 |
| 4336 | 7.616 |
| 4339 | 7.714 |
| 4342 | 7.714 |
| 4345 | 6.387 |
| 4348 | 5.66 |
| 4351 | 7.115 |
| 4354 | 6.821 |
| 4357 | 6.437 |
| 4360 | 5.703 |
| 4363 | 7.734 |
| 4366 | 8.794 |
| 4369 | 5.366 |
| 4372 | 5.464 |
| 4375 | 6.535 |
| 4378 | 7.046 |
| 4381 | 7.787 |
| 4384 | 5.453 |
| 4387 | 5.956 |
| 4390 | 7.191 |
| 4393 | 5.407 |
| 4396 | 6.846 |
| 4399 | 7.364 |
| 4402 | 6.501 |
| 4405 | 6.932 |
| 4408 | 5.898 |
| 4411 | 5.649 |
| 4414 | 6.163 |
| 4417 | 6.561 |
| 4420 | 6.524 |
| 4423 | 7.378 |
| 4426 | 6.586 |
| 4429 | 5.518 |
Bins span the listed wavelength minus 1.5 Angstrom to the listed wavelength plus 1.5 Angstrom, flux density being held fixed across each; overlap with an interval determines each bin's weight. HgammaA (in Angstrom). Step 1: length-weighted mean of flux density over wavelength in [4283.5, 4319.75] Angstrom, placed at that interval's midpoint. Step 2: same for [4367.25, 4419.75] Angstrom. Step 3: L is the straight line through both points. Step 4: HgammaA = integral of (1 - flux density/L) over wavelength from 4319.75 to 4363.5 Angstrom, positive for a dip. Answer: -4.78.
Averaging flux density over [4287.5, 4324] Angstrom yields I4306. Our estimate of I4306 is 5.99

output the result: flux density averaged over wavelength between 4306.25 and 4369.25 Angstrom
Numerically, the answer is 6.68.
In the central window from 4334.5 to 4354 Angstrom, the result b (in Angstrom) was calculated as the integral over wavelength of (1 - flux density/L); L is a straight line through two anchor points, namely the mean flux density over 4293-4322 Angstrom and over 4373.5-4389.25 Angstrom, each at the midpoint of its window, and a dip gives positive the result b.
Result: -2.6 Angstrom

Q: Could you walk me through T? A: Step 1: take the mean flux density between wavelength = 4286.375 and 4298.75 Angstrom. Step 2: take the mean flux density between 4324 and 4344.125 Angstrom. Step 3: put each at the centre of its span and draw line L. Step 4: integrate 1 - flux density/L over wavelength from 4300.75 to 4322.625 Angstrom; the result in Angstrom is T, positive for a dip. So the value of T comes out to 2.7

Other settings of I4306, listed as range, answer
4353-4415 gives 6.53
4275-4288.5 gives 6.46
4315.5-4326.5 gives 6.48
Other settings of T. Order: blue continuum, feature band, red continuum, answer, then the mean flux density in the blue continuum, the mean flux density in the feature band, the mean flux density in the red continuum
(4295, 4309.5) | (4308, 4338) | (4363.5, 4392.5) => -4.2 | 5.41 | 6.56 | 6.62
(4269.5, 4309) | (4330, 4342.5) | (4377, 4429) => -2.4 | 6.13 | 7.48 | 6.51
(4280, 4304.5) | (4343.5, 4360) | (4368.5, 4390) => -0.3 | 6.19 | 6.41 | 6.34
